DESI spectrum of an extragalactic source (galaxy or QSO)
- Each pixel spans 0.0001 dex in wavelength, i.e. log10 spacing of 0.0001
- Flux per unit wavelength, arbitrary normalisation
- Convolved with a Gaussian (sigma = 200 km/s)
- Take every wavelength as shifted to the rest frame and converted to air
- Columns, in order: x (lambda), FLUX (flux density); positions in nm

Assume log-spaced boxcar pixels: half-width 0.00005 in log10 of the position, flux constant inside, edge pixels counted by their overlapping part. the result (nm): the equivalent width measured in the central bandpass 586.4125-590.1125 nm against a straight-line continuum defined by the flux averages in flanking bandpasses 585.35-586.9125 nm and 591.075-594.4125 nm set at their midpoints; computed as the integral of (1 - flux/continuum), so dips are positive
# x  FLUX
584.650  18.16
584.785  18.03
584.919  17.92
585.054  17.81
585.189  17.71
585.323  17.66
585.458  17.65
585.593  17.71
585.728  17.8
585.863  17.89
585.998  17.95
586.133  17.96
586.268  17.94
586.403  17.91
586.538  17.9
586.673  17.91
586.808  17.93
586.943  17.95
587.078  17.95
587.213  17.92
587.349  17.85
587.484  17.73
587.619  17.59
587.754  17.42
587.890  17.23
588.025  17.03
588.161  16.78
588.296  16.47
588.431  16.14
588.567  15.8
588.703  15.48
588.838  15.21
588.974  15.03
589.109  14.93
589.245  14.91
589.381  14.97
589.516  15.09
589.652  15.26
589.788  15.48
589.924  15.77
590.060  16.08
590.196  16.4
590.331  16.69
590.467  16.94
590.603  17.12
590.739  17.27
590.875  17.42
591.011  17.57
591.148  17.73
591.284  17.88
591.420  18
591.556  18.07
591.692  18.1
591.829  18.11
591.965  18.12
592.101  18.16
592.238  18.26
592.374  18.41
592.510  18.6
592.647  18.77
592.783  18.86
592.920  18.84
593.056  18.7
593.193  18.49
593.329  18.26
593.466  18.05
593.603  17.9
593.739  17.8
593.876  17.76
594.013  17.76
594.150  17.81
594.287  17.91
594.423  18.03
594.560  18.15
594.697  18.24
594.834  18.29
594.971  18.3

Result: 0.29 nm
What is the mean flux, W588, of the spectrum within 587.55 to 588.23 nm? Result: 17.2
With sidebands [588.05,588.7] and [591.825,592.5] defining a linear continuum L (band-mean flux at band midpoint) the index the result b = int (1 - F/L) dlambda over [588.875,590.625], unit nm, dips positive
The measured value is 0.13 nm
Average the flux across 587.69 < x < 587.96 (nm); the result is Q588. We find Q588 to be 17.3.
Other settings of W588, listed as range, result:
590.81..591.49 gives 17.7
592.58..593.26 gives 18.7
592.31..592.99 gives 18.7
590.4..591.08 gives 17.2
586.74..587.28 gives 18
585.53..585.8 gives 17.7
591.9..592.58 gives 18.3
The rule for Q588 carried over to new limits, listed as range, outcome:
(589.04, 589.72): 15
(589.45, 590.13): 15.5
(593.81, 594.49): 17.9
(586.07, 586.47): 17.9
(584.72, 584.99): 18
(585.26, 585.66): 17.7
